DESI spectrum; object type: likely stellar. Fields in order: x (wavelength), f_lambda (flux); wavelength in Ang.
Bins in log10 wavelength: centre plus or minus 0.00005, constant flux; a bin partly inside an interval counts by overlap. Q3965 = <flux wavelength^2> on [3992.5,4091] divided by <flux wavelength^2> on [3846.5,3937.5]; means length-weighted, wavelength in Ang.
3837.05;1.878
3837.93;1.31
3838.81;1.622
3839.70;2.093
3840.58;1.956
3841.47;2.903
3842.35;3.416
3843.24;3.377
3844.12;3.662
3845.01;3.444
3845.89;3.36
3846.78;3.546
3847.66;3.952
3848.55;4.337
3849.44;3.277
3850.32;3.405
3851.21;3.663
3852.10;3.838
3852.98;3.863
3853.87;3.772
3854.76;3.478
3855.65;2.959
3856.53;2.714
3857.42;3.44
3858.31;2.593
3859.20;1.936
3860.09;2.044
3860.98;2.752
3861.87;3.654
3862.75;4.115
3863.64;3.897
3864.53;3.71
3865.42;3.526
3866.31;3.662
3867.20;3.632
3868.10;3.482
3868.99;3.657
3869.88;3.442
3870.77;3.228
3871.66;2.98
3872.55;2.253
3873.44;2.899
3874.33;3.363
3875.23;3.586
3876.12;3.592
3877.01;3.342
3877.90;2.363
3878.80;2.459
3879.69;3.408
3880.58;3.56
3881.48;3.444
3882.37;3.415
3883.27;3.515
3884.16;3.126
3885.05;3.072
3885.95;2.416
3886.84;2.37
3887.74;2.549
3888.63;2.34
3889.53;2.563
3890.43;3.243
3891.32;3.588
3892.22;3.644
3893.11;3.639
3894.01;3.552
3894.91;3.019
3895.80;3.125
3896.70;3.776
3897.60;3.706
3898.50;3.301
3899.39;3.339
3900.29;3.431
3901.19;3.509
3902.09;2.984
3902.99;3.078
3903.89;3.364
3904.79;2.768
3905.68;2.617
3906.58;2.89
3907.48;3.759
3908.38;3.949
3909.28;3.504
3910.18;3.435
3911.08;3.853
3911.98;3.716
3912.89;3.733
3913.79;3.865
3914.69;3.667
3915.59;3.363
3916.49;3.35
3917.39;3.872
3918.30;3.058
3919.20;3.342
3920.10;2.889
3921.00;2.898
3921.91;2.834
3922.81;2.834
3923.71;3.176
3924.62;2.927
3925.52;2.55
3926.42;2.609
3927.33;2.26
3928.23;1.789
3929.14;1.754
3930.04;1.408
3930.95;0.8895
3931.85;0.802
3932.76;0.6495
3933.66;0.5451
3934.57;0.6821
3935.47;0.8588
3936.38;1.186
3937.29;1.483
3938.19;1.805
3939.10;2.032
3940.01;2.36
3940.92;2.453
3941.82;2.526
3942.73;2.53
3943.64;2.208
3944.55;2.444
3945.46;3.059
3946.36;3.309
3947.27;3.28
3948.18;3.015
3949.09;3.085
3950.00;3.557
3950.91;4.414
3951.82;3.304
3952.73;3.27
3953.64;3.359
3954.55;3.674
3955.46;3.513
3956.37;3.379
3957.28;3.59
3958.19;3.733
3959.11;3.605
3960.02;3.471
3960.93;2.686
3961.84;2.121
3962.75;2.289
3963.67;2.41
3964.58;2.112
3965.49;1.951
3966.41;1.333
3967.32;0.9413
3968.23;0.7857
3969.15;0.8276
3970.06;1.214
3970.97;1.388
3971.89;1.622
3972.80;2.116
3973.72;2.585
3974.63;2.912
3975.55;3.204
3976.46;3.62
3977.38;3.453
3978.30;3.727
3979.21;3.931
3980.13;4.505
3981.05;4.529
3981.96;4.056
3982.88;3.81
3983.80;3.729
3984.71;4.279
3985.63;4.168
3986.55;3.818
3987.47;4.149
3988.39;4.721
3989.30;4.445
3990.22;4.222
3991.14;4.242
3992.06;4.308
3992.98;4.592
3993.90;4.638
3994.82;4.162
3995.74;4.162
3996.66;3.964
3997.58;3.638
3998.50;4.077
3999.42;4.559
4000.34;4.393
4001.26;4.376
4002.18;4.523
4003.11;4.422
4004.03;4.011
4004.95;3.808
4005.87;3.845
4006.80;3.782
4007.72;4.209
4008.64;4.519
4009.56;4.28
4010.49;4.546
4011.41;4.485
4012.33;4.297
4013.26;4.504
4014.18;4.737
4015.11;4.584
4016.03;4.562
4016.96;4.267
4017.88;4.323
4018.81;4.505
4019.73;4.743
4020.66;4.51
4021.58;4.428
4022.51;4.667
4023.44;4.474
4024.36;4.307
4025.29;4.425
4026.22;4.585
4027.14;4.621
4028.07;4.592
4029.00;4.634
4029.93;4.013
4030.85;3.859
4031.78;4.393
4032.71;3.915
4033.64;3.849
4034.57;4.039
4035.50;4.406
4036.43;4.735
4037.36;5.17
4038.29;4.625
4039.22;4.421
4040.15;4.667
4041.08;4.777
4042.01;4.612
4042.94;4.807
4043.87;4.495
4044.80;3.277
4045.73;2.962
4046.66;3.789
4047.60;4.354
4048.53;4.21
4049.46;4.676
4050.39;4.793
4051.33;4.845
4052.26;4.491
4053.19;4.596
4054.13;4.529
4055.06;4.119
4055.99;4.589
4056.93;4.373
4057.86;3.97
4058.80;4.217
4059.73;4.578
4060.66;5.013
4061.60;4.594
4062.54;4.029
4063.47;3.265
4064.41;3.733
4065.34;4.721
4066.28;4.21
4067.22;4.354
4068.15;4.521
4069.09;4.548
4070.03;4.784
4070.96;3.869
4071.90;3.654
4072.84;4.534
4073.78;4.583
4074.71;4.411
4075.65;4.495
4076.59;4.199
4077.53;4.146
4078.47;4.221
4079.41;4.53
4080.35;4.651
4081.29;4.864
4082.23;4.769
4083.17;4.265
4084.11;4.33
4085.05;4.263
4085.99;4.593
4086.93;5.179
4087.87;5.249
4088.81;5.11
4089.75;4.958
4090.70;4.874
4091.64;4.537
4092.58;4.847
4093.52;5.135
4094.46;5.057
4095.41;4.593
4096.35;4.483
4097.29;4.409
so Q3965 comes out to 1.57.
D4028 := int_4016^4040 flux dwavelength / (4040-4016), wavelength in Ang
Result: 4.43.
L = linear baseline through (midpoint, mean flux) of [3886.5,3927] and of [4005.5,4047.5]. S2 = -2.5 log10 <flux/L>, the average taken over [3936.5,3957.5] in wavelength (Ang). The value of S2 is 0.24 mag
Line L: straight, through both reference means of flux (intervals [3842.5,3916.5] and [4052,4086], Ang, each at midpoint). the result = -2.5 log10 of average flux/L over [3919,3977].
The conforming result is 0.47 mag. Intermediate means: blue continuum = 3.31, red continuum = 4.36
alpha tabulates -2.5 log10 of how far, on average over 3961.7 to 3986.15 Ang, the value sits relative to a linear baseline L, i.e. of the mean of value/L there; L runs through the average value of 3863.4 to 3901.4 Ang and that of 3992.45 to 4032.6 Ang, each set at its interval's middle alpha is 0.422 mag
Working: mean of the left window 3.24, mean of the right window 4.35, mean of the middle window 2.74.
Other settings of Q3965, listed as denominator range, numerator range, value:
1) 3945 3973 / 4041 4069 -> 1.70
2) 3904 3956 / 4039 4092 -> 1.74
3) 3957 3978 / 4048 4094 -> 2.02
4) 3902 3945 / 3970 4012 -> 1.57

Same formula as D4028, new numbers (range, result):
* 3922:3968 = 2.42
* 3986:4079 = 4.34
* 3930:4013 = 3.15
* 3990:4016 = 4.29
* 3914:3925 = 3.2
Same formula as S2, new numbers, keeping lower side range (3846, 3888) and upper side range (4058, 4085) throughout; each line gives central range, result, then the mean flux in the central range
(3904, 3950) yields 0.34 mag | 2.61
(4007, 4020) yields -0.10 mag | 4.45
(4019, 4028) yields -0.11 mag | 4.53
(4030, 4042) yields -0.06 mag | 4.4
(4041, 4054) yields -0.03 mag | 4.33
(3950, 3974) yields 0.42 mag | 2.54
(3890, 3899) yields -0.02 mag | 3.46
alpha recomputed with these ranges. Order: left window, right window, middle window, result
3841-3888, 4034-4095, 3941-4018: 0.14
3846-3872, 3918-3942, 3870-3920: -0.22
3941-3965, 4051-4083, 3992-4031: -0.17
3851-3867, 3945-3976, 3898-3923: -0.12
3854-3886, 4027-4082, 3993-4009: -0.05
